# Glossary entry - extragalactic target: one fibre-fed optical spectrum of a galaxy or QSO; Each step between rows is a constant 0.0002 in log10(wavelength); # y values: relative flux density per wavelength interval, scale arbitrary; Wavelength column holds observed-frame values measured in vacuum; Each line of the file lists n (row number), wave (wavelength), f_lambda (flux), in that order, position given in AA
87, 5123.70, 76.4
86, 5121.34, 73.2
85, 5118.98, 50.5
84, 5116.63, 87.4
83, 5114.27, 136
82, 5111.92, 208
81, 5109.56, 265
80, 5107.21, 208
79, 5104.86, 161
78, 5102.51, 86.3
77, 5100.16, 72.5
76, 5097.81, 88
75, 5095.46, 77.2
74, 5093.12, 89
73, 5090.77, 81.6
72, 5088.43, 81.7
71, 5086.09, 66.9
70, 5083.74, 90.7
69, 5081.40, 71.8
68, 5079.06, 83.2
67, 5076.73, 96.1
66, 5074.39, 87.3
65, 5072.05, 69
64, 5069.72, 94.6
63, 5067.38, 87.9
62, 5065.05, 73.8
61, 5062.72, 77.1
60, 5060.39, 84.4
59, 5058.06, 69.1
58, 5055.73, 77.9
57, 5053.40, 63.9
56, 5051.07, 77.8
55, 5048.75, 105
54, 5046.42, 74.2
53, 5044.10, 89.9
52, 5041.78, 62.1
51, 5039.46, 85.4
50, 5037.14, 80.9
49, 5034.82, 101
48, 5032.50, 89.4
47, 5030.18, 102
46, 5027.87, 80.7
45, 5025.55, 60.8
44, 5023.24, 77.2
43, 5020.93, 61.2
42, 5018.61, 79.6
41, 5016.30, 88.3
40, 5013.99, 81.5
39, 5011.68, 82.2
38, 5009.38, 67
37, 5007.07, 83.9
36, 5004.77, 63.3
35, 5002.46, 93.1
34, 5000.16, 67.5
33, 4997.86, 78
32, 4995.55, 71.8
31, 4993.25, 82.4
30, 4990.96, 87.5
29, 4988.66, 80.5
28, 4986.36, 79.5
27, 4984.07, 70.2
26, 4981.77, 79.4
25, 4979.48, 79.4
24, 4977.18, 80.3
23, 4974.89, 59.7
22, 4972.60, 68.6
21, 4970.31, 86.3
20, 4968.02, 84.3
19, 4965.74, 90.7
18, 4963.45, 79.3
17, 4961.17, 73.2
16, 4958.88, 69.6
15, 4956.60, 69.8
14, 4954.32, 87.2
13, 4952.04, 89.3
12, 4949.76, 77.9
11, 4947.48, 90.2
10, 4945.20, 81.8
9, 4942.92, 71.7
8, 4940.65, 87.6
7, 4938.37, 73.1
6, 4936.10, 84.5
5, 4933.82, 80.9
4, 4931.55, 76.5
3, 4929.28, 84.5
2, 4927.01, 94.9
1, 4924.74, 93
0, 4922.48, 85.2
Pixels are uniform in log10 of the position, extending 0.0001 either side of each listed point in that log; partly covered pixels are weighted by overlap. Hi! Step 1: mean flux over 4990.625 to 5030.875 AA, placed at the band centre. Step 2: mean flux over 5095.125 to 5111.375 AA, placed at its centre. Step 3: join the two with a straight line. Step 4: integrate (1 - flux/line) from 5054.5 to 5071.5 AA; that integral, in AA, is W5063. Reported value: 5.1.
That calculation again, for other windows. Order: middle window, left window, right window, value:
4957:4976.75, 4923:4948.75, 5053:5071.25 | 1.45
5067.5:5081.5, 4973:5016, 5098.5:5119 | 4.49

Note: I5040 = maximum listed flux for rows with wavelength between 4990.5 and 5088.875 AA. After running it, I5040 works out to 105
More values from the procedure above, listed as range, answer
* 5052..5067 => 84.4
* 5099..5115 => 265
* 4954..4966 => 90.7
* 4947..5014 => 93.1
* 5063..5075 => 94.6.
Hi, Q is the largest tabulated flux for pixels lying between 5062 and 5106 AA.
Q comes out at 161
